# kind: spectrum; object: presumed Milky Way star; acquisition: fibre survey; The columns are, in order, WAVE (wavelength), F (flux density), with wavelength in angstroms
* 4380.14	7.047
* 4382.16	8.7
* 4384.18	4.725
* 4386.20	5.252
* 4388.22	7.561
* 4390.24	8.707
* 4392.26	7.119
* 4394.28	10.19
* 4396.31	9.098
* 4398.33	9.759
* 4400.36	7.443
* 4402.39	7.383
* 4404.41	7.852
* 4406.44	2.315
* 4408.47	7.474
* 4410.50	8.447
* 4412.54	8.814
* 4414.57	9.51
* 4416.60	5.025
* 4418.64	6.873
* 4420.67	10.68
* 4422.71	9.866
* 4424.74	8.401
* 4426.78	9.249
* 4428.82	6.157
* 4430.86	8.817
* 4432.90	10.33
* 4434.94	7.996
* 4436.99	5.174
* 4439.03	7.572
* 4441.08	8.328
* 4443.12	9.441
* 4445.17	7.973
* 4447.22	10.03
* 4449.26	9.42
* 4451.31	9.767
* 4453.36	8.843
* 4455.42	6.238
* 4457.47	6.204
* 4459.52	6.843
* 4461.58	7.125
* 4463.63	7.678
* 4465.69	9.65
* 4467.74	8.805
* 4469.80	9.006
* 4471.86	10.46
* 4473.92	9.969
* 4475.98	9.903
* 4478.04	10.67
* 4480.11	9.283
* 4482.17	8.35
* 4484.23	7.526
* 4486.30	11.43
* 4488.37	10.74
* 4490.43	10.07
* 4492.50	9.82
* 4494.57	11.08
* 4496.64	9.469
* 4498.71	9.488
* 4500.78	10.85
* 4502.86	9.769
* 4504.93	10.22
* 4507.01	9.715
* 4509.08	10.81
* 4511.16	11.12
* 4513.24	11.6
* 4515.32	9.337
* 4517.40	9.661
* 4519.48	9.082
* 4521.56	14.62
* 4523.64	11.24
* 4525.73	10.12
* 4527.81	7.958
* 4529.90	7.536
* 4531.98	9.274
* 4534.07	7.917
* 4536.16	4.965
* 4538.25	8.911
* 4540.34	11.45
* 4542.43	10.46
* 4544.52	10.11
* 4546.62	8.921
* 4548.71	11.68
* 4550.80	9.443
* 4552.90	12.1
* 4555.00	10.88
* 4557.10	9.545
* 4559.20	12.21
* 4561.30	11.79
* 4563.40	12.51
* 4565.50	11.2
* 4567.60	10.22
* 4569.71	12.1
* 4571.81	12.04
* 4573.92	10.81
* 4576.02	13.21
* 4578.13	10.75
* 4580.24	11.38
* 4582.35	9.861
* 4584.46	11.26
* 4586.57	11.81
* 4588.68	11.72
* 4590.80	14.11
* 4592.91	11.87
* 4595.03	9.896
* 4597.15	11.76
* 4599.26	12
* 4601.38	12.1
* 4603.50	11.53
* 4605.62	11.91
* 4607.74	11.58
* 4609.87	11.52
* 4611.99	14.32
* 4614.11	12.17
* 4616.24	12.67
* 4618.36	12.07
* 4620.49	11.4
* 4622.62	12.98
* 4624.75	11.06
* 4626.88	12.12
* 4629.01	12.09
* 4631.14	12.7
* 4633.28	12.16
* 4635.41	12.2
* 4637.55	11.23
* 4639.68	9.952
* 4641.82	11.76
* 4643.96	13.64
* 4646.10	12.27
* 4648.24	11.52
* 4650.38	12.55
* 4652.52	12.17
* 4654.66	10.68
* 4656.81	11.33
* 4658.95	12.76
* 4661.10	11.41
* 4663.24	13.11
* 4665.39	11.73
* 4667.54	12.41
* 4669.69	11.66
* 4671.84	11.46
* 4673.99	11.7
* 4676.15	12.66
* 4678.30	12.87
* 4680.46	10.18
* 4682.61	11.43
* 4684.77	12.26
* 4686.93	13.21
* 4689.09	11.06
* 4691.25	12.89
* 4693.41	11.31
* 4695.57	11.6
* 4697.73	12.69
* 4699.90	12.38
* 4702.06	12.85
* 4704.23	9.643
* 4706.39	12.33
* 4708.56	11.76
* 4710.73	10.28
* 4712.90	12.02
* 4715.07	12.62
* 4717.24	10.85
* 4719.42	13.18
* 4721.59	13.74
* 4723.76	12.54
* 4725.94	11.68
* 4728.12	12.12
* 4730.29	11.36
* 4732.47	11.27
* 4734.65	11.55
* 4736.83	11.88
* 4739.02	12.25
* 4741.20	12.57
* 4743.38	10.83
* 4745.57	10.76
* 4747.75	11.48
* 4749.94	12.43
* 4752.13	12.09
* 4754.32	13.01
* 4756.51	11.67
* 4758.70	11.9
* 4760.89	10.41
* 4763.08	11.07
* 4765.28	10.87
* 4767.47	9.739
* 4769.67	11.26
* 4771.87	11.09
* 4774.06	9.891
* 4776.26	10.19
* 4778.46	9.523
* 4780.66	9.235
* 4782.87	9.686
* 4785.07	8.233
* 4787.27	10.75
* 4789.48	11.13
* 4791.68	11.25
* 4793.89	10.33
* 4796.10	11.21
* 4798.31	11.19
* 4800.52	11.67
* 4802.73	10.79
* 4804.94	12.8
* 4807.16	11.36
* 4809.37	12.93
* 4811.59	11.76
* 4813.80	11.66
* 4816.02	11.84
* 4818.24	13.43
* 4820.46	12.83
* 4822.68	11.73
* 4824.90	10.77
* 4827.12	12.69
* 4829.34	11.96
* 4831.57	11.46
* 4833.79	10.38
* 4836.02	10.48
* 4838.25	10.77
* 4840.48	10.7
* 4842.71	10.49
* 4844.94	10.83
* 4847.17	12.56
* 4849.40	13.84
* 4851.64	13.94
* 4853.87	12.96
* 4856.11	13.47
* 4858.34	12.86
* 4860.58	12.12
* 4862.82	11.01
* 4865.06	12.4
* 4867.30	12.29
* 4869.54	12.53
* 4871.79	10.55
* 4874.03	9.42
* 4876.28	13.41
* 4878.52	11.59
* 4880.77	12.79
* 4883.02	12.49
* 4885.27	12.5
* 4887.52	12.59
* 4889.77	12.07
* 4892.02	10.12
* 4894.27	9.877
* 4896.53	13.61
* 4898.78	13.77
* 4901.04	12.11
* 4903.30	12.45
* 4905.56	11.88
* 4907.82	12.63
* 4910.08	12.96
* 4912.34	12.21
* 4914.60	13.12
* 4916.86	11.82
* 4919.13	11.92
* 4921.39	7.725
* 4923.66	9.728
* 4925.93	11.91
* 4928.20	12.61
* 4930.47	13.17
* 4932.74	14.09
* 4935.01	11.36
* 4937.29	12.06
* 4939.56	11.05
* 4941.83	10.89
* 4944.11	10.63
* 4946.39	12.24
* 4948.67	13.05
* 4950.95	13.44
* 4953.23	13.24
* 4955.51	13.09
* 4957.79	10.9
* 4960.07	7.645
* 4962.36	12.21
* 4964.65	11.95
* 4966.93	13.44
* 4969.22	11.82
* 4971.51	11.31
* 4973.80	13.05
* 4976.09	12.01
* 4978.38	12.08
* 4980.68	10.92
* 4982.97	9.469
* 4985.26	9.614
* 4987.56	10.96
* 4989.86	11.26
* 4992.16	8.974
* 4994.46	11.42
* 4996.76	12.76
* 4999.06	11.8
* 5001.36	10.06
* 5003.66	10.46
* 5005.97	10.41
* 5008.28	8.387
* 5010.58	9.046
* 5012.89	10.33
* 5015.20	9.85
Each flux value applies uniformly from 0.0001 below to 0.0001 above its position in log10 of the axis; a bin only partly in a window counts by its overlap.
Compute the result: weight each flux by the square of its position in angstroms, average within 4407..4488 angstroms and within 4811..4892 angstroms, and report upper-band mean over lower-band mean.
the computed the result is 1.7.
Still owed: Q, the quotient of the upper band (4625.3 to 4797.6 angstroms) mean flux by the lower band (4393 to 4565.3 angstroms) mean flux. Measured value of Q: 1.3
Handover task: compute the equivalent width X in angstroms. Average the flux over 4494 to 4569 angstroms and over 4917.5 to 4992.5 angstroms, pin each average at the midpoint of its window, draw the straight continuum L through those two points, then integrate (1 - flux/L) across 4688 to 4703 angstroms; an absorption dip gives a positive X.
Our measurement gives -1.94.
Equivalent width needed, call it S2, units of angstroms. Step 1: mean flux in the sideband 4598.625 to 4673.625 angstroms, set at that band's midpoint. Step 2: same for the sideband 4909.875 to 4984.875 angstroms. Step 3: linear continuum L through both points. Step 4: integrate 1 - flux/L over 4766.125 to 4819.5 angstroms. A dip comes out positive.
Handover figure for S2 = 4.1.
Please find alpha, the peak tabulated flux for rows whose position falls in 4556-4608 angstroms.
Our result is 14.11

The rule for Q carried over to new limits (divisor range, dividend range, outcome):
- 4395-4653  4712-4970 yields 1.16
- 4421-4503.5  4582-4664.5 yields 1.33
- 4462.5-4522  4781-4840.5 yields 1.14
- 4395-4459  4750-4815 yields 1.36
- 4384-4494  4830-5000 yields 1.40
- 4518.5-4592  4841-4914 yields 1.14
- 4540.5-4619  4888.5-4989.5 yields 1.02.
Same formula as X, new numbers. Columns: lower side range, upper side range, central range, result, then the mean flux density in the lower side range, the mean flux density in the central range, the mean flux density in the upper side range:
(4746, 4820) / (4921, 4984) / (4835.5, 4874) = -1.81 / 11.2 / 11.9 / 11.7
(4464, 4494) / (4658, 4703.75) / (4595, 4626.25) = -2.18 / 9.67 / 12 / 12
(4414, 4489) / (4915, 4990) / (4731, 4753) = -2.86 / 8.62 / 11.7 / 11.6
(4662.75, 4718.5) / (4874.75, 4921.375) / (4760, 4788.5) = 4.37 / 11.9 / 10.2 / 12.2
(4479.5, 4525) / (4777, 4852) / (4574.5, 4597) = -2.22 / 10.2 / 11.6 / 11.3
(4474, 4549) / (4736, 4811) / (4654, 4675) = -2.52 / 9.85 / 11.8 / 11.1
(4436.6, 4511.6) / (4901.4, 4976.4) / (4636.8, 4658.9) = -3.37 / 9.18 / 11.8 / 11.9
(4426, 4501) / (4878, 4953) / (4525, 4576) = -3.91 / 8.89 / 10.2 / 12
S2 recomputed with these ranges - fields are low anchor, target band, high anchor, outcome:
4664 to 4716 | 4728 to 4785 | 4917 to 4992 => 3.44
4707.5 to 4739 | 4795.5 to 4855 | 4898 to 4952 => 0.75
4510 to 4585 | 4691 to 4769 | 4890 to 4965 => -4.28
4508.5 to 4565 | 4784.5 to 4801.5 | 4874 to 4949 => 0.91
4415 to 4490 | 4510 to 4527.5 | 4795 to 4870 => -2.90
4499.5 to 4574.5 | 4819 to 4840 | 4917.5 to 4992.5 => -0.54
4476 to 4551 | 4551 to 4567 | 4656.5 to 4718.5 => -1.43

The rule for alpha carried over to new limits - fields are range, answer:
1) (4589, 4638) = 14.32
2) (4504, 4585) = 14.62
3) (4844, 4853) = 13.94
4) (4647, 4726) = 13.74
